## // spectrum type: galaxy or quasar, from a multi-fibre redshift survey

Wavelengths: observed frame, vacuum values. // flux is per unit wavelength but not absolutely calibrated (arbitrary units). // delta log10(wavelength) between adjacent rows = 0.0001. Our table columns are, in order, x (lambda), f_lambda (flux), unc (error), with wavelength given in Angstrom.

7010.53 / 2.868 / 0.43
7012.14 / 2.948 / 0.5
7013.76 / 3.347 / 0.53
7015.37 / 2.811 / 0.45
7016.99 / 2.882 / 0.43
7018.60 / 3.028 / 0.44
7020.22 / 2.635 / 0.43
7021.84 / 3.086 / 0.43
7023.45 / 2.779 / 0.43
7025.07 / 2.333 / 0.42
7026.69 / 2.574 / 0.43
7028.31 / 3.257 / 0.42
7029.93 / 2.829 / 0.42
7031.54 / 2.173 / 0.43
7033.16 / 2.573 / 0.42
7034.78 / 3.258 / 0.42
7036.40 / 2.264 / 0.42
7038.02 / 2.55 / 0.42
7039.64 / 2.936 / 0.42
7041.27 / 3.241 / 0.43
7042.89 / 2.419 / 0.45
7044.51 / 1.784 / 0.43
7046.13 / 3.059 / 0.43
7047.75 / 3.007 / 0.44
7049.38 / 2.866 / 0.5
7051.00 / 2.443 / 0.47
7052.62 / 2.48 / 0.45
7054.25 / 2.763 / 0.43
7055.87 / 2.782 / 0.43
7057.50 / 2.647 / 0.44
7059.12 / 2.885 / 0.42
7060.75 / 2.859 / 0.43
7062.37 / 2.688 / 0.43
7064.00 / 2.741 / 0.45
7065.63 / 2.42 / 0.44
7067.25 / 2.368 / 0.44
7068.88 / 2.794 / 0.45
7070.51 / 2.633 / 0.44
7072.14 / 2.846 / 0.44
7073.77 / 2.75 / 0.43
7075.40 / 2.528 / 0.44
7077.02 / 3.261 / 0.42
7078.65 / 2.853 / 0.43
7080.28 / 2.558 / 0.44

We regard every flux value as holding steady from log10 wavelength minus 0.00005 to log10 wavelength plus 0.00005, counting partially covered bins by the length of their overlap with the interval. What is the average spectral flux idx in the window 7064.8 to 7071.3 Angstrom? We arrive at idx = 2.55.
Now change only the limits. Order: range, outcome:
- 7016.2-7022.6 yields 2.91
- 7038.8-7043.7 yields 2.86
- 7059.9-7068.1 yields 2.62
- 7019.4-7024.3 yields 2.83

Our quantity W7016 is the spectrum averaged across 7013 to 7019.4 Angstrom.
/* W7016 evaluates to 3.02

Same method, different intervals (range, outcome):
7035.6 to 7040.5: 2.59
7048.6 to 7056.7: 2.67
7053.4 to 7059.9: 2.77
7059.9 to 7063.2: 2.77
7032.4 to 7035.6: 2.92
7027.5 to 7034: 2.71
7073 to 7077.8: 2.85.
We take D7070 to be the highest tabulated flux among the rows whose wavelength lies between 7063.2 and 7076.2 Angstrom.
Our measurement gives 2.846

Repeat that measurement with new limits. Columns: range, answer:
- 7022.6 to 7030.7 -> 3.257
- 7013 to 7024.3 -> 3.347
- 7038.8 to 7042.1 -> 3.241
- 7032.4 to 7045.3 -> 3.258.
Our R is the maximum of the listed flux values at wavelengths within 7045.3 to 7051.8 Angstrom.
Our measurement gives 3.059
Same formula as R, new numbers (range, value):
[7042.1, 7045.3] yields 2.419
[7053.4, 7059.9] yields 2.885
